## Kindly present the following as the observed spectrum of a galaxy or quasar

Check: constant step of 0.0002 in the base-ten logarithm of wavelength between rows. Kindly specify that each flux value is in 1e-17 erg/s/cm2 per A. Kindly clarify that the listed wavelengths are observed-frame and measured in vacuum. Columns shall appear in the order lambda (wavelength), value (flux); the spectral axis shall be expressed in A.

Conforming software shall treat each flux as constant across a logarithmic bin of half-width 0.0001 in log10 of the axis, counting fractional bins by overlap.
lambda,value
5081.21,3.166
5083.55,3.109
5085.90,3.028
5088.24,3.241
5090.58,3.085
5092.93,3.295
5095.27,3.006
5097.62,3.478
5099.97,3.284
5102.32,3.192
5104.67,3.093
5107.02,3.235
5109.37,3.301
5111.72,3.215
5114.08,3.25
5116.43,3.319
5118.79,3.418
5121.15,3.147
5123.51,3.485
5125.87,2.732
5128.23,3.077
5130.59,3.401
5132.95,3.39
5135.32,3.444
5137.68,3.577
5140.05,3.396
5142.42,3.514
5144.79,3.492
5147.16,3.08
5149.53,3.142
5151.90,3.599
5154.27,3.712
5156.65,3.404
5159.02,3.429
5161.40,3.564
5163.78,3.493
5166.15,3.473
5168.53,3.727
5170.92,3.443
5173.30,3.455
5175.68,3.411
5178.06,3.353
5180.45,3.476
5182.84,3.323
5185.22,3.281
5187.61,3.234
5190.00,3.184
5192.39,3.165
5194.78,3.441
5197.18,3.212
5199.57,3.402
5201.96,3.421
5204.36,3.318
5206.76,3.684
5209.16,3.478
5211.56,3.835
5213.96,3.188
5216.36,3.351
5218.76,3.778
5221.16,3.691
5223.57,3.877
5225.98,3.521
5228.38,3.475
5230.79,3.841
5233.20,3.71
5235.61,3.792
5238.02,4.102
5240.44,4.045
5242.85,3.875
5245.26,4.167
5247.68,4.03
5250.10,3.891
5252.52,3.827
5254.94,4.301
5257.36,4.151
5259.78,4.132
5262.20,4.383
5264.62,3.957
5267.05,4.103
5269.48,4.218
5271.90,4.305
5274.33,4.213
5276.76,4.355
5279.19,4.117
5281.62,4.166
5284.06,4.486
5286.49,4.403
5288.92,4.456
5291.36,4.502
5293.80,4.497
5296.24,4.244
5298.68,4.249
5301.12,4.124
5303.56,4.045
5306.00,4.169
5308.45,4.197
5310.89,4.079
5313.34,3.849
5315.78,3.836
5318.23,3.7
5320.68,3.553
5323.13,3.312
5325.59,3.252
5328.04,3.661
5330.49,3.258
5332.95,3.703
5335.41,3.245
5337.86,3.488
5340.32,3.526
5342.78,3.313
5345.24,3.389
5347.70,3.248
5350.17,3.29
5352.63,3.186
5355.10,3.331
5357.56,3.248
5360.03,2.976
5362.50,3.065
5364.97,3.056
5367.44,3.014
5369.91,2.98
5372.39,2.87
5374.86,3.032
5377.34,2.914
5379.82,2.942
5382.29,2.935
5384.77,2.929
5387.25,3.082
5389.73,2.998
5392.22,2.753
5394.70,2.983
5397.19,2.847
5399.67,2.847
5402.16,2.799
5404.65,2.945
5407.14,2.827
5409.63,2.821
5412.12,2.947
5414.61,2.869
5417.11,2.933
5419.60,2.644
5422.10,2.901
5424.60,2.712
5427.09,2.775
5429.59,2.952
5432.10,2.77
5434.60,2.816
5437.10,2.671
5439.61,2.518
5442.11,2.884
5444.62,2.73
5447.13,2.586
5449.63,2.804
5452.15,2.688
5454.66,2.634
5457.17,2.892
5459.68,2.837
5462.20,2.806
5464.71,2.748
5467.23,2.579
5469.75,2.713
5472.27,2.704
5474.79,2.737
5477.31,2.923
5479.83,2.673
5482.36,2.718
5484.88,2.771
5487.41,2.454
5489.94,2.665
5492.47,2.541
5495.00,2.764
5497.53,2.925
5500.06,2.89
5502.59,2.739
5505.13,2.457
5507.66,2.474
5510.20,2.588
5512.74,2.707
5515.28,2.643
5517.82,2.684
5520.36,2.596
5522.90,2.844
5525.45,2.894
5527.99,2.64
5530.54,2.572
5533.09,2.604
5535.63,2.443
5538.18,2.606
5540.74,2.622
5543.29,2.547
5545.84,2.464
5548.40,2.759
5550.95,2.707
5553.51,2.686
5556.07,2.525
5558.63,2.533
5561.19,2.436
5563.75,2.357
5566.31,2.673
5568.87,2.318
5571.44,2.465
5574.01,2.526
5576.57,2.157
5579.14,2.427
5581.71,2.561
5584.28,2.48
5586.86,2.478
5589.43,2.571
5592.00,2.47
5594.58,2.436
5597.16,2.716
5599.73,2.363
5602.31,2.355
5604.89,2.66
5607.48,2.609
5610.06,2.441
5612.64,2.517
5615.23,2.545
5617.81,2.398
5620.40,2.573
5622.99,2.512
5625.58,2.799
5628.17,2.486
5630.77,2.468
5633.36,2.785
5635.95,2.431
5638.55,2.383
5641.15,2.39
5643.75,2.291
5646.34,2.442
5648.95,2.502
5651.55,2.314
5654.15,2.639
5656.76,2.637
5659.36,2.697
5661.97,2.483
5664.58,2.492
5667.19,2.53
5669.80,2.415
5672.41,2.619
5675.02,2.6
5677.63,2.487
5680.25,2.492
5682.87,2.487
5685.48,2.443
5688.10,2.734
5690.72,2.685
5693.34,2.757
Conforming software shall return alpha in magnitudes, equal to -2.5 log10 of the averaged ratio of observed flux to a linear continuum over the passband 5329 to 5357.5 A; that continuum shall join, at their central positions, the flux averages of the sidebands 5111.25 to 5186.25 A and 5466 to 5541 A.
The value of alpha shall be -0.13 mag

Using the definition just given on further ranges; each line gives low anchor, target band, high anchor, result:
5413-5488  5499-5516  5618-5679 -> 0.018 mag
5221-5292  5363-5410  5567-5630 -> 0.185 mag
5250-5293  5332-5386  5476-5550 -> 0.160 mag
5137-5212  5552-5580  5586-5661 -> 0.070 mag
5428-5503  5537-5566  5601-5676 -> 0.024 mag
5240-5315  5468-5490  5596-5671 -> 0.194 mag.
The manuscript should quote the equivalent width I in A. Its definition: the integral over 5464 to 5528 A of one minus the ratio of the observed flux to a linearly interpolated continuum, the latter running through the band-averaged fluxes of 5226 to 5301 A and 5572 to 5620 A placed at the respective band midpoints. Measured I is 6.0 A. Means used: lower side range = 4.12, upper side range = 2.49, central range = 2.7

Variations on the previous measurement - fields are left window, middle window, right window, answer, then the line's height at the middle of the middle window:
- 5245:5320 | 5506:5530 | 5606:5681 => 3.26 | 3.09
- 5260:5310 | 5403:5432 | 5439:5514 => 3.09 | 3.18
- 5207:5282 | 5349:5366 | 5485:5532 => 1.13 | 3.39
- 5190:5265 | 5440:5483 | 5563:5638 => 3.20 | 2.96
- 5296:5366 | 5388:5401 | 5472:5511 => 1.31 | 3.22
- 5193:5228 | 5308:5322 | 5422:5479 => -2.94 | 3.18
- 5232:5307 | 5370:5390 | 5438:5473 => 2.08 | 3.31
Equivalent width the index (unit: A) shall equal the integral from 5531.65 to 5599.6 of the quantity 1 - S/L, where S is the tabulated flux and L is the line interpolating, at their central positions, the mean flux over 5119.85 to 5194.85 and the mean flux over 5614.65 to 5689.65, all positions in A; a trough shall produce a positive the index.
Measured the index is 3.8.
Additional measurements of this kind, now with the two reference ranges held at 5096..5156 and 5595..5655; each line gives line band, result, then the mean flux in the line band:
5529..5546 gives 0.56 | 2.56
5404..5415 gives -0.10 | 2.88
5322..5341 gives -2.85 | 3.43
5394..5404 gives 0.02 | 2.87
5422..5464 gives 0.61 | 2.76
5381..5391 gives -0.32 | 2.99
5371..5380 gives -0.09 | 2.94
